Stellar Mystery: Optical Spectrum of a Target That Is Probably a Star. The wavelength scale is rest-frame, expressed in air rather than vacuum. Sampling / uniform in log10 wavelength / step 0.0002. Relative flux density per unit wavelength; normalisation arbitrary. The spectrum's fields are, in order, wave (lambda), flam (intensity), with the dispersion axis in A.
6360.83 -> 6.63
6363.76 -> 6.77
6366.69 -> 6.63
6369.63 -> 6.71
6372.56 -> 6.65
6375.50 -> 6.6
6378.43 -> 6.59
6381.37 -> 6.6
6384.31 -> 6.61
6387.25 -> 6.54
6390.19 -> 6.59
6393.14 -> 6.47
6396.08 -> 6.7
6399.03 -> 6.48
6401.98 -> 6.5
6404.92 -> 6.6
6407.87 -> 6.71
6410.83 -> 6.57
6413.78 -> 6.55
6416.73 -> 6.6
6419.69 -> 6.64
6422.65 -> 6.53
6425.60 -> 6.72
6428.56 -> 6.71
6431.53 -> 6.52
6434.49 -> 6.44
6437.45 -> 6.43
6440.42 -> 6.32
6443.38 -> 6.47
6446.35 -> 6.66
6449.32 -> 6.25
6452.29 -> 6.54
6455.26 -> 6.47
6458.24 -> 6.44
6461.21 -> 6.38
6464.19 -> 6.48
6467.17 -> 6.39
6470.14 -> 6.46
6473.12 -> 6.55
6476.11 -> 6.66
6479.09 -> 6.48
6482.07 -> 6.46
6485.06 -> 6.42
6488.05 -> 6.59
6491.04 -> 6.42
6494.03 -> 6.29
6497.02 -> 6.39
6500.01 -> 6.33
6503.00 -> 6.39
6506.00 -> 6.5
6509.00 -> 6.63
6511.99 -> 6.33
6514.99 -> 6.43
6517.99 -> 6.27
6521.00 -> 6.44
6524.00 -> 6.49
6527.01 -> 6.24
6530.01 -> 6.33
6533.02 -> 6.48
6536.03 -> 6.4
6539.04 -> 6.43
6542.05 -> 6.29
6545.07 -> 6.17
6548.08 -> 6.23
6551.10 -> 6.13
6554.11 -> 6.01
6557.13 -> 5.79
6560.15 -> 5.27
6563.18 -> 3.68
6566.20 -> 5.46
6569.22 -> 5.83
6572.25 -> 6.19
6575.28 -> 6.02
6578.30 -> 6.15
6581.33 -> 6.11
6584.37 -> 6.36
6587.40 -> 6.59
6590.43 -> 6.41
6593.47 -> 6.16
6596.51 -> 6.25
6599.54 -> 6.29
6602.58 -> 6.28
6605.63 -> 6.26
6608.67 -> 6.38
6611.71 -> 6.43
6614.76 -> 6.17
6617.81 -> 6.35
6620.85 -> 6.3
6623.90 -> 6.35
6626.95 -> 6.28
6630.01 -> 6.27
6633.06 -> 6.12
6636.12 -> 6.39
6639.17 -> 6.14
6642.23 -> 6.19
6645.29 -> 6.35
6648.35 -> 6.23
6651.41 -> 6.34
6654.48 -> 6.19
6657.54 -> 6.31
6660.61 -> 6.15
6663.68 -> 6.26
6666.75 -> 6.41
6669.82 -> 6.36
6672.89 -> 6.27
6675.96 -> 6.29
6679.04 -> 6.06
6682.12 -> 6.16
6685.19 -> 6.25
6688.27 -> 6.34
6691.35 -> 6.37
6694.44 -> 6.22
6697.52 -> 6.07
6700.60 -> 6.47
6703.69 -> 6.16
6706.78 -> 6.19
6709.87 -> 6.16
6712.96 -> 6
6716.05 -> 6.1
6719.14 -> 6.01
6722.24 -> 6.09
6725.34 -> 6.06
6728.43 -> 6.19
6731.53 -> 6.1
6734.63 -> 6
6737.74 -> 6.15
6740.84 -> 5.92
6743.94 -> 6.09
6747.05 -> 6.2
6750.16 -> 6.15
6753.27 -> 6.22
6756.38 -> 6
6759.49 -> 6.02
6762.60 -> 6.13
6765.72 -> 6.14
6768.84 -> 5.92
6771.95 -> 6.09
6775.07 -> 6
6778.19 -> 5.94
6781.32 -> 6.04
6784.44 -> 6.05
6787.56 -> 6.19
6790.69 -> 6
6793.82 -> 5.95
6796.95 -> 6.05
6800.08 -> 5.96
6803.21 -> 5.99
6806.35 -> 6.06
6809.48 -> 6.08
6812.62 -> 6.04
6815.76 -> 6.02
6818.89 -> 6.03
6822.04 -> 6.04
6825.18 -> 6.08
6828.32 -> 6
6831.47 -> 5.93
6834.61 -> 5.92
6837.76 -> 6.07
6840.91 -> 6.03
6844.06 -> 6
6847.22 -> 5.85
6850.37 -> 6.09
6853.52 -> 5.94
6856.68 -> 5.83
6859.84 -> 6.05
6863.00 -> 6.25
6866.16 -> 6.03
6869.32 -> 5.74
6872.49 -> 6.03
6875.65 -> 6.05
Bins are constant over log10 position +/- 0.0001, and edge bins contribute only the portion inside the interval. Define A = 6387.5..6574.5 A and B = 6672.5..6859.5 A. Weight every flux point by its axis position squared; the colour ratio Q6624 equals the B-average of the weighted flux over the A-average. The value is 1.04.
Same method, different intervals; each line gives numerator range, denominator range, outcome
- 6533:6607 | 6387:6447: 0.97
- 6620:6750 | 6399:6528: 1.02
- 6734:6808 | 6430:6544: 1.03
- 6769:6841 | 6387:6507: 1.03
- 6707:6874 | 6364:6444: 1.03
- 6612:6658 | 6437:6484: 1.02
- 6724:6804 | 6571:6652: 1.01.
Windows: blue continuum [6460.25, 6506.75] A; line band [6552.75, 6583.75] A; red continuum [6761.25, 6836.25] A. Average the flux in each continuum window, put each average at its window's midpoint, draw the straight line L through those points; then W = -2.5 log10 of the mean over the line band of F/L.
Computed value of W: 0.121 mag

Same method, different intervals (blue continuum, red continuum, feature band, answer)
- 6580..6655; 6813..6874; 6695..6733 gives 0.00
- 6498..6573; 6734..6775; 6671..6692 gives -0.03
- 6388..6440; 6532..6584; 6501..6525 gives -0.05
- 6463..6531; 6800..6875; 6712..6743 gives 0.01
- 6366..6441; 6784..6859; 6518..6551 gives 0.01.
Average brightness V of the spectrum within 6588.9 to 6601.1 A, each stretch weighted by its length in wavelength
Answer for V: 6.28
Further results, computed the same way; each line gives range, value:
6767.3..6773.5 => 6.01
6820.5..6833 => 6.01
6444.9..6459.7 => 6.47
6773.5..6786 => 6.01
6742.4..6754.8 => 6.16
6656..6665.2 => 6.24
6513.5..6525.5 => 6.41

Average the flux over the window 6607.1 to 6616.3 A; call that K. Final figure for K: 6.33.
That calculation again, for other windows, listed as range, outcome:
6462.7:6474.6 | 6.47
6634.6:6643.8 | 6.24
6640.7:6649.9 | 6.26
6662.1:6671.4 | 6.34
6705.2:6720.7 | 6.09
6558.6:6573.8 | 5.29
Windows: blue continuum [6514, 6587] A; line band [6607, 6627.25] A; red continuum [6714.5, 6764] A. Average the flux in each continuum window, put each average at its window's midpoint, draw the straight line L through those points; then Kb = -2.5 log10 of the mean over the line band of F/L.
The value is -0.046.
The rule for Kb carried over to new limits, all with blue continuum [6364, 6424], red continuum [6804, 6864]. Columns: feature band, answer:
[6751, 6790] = 0.006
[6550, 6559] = 0.077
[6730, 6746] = 0.015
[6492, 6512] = 0.006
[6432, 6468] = 0.013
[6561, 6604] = 0.066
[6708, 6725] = 0.017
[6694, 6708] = -0.006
